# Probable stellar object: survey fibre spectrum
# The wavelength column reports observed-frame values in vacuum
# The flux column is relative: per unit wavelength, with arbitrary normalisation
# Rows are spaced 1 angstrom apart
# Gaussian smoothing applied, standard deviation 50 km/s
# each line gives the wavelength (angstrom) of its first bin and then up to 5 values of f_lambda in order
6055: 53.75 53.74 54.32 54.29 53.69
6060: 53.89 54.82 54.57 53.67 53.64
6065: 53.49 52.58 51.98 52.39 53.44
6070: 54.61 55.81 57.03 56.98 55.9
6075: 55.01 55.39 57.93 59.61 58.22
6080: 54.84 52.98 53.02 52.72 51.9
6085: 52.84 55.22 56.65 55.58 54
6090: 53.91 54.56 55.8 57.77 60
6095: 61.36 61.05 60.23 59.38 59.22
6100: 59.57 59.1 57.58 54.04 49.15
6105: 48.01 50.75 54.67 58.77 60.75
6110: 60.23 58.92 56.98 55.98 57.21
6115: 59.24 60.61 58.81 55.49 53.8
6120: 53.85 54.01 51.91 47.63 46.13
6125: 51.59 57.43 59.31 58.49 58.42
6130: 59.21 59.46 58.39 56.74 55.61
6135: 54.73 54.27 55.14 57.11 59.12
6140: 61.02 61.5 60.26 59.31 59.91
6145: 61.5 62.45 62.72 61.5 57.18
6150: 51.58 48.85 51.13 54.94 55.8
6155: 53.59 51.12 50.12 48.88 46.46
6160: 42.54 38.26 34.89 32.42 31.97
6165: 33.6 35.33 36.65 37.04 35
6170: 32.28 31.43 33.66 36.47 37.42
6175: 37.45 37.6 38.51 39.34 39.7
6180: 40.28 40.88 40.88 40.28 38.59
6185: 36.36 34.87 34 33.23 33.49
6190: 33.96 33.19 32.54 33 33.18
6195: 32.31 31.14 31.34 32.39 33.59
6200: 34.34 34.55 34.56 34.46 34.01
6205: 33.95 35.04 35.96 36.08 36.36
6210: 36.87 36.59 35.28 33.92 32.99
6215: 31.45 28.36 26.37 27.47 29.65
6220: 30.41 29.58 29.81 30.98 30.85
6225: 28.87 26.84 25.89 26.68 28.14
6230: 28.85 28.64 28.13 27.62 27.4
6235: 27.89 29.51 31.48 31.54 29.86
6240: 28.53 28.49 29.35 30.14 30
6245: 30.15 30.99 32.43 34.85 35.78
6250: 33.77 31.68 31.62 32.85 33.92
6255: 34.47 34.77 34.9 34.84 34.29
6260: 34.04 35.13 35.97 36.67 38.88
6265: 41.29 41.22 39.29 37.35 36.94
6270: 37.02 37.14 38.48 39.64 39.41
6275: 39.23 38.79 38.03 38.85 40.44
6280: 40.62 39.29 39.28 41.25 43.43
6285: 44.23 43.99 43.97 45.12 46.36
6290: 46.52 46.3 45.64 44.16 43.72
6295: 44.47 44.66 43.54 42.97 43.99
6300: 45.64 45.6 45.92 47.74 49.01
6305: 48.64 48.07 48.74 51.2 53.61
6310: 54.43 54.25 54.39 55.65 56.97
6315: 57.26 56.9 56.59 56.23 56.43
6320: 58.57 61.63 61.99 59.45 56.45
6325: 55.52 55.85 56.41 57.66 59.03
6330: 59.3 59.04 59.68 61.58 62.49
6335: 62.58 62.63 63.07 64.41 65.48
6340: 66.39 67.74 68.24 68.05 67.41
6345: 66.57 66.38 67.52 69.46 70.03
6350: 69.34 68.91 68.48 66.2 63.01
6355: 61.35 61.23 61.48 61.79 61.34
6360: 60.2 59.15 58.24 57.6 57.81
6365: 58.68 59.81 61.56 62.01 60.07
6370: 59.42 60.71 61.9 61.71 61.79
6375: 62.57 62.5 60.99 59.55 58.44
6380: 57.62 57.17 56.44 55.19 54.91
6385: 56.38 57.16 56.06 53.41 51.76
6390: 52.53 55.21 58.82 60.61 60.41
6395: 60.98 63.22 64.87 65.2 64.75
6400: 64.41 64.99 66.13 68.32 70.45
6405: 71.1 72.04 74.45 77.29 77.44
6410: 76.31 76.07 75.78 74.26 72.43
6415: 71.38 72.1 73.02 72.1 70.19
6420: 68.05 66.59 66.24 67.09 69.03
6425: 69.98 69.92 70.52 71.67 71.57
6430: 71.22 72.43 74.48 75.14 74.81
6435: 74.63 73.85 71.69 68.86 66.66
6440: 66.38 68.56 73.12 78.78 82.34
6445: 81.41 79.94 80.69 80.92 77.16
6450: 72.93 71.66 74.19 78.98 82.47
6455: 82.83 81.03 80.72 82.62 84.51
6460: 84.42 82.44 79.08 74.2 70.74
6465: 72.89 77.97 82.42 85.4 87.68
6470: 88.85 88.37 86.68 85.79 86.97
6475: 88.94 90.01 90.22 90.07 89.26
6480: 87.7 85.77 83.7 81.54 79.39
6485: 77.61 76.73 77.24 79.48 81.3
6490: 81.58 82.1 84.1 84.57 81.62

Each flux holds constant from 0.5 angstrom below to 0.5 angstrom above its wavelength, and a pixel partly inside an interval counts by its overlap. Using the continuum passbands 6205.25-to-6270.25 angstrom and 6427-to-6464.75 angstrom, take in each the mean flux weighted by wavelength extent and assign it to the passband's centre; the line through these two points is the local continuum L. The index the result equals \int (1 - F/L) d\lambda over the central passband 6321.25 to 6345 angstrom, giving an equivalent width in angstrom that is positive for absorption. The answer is -4.3 angstrom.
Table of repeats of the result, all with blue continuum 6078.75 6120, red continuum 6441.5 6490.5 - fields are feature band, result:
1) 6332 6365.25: 4.28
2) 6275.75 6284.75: 3.75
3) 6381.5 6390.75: 2.58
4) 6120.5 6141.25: 0.89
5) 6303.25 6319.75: 4.03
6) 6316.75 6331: 2.74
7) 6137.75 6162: 2.16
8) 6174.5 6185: 3.85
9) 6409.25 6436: 2.29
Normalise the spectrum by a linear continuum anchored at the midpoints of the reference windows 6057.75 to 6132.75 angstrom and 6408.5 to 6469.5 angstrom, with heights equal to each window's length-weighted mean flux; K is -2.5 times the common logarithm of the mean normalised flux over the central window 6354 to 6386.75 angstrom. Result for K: 0.194 mag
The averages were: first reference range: 55.7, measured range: 59.6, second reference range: 75.1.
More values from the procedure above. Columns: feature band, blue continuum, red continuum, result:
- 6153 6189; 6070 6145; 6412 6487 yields 0.467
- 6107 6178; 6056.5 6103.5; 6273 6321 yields 0.050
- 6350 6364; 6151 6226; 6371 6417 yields -0.060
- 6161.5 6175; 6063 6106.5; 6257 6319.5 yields 0.419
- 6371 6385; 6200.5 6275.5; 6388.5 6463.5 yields 0.048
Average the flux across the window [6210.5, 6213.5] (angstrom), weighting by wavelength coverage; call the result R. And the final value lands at 35.3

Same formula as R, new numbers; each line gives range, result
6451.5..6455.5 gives 79.6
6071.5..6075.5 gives 56.2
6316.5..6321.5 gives 57.9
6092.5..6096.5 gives 60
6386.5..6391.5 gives 53.8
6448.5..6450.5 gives 75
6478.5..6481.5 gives 87.6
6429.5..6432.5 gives 72.7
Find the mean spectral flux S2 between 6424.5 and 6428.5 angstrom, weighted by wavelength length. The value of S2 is 70.5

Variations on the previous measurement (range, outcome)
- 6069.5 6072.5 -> 55.8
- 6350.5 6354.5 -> 66.7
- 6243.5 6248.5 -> 31.7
